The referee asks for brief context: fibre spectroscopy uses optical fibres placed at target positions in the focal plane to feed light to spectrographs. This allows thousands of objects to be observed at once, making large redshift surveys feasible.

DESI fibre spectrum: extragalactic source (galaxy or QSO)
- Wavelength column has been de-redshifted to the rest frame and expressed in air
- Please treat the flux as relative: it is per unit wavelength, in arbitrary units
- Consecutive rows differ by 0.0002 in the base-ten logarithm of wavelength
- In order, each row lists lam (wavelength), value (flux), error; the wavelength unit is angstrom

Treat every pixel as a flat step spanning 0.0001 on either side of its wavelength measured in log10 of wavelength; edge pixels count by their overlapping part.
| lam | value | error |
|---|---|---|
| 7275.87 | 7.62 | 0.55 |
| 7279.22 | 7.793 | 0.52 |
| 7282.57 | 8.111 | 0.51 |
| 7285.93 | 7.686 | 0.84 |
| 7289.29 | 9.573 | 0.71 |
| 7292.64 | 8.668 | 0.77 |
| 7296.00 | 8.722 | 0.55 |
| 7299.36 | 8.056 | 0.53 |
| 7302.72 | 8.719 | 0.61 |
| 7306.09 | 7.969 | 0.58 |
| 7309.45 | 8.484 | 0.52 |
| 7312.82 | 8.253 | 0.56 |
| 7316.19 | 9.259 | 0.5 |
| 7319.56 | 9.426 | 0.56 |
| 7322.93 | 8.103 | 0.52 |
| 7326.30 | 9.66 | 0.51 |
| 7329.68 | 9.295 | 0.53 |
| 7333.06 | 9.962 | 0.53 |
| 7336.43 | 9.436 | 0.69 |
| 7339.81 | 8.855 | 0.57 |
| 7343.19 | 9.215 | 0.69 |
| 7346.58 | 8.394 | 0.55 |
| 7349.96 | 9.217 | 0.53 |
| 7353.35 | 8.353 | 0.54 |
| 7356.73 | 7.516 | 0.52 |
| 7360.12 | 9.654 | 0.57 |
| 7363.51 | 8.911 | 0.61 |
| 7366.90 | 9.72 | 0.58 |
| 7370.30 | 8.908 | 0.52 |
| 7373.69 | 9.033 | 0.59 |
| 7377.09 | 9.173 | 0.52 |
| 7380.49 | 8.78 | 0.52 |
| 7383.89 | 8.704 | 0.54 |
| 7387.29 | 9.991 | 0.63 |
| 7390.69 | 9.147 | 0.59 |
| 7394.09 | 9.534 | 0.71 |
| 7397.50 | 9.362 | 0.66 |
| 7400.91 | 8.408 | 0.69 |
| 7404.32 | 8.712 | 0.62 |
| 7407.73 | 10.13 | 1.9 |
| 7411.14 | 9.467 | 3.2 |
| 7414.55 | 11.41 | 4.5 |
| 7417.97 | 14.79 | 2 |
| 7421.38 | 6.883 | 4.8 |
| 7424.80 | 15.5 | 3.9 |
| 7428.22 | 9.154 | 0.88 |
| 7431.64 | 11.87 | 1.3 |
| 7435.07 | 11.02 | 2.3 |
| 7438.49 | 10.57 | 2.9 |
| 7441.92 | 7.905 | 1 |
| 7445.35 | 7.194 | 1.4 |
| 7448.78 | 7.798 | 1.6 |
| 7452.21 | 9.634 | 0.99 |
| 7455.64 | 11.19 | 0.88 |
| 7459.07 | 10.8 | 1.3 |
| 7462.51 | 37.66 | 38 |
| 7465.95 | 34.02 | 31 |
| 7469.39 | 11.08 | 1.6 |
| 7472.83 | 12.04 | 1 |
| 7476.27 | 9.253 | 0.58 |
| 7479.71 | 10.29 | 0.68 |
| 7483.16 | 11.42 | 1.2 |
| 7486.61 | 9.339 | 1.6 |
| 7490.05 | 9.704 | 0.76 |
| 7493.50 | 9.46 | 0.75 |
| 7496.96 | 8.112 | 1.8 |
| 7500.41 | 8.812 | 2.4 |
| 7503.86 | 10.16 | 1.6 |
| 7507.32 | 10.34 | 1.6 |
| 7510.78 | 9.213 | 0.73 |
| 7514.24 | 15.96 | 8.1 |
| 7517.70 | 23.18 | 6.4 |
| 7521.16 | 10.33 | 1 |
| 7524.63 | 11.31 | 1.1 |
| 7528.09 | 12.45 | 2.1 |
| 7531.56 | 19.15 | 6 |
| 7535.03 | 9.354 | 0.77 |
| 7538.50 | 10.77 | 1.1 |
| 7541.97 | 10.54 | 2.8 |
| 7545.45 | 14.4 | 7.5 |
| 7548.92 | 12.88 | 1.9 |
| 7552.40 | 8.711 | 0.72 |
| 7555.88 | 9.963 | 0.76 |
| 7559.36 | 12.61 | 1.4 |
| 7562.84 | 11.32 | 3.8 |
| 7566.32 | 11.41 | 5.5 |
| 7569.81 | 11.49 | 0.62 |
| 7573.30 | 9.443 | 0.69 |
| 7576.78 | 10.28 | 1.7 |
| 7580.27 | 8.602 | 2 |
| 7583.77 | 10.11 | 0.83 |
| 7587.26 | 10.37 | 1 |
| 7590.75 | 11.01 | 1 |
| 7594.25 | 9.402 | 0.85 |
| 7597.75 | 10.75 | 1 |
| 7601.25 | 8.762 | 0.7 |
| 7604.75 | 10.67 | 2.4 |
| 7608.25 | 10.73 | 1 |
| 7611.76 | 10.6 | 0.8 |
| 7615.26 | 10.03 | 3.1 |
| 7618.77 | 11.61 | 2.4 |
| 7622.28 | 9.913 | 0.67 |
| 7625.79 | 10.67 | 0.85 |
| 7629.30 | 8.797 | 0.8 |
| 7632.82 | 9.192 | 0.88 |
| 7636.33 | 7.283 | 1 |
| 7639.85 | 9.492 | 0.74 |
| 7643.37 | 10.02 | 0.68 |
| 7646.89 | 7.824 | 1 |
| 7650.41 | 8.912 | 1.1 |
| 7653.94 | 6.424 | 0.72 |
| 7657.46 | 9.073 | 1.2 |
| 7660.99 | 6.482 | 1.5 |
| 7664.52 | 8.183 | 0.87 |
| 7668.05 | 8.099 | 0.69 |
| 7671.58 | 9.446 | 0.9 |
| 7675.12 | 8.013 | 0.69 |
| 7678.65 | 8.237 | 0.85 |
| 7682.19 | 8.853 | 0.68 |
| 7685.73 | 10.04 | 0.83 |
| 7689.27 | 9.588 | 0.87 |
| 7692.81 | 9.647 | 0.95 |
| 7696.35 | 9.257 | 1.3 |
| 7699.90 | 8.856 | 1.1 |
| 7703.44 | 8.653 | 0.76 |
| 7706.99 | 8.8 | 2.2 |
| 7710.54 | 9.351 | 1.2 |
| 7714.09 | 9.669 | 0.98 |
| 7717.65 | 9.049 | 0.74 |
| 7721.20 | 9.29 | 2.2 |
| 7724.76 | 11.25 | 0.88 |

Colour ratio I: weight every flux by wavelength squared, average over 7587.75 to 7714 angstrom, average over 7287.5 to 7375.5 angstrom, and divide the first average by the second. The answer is 1.13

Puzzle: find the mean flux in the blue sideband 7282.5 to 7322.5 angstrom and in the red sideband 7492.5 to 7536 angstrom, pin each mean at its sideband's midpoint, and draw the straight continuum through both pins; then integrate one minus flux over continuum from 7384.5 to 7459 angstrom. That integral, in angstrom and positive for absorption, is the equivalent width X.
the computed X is 4.5 angstrom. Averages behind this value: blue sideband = 8.58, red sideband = 12.2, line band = 9.98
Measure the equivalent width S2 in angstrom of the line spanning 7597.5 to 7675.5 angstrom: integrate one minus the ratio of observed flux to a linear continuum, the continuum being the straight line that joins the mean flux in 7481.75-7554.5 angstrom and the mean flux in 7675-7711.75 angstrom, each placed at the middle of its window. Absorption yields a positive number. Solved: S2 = 6.1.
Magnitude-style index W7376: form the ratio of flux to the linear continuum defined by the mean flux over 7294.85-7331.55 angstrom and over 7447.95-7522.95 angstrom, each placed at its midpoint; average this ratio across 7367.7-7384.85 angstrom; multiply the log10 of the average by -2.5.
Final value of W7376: 0.16 mag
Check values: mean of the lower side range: 8.73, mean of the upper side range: 13.2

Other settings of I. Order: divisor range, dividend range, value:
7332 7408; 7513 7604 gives 1.35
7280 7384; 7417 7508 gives 1.42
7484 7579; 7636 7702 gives 0.78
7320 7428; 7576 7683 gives 1.05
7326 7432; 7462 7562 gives 1.39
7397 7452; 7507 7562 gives 1.30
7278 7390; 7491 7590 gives 1.37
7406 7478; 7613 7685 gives 0.73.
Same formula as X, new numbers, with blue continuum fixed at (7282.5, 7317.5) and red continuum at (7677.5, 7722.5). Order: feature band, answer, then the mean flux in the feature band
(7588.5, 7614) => -3.5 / 10.3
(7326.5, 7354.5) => -1.8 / 9.13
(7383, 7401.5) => -1.3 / 9.26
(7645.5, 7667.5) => 3.1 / 7.83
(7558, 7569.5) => -3.5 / 11.7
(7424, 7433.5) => -3.4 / 11.8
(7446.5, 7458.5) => -1.1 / 9.56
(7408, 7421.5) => -3.6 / 11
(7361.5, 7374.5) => -0.8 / 9.16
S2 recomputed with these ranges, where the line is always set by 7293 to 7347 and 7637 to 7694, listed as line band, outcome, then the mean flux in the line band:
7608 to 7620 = -2.9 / 10.7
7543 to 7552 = -4.1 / 12.7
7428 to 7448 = -1.8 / 9.56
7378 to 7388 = -0.3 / 9.08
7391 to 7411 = -1.0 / 9.24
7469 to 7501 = -4.4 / 9.94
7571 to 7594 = -3.4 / 9.97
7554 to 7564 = -3.0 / 11.3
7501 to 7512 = -1.4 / 9.82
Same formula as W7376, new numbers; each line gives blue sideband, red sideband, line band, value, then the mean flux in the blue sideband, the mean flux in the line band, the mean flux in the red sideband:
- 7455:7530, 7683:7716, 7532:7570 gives 0.076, 13.5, 11.5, 9.3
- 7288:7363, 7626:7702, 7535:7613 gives -0.214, 8.85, 10.6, 8.7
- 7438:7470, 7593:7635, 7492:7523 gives 0.138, 15.1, 11.7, 10.1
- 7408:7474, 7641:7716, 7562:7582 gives 0.033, 13.1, 10.4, 8.74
